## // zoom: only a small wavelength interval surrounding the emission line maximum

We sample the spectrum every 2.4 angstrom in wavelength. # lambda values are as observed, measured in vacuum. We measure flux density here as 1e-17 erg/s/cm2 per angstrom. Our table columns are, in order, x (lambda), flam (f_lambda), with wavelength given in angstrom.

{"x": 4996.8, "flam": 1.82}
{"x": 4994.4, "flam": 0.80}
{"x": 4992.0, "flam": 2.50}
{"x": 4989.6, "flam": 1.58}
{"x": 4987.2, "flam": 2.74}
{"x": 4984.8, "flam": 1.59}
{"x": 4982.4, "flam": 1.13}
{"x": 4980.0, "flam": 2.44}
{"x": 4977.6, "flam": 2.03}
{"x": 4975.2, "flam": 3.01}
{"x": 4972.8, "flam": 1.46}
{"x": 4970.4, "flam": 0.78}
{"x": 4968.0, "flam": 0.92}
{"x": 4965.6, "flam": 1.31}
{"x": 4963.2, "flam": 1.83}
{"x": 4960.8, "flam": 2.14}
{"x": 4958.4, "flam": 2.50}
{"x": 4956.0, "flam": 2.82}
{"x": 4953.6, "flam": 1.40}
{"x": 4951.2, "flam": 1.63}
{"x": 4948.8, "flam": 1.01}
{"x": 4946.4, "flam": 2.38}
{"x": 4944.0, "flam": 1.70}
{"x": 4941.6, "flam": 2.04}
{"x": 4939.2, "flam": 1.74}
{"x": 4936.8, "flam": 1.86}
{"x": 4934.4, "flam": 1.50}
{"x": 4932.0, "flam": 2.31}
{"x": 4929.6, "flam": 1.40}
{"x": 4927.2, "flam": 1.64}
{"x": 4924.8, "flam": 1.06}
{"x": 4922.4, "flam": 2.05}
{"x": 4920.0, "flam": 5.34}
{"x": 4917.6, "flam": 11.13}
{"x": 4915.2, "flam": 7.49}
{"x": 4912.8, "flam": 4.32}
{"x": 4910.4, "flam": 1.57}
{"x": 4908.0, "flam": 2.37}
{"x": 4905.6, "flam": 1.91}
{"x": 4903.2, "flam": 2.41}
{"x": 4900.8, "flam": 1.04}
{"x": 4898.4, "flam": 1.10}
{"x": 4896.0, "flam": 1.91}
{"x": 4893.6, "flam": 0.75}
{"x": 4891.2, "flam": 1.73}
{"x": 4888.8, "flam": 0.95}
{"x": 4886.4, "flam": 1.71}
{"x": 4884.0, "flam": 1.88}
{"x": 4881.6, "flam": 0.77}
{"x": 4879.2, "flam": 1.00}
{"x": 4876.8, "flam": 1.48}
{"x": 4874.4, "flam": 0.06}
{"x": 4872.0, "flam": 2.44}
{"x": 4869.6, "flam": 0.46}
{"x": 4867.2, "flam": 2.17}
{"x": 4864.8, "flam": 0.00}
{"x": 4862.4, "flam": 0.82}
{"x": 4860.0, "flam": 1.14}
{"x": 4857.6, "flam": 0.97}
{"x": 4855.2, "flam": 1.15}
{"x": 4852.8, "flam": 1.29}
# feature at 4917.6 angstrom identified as [O II]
